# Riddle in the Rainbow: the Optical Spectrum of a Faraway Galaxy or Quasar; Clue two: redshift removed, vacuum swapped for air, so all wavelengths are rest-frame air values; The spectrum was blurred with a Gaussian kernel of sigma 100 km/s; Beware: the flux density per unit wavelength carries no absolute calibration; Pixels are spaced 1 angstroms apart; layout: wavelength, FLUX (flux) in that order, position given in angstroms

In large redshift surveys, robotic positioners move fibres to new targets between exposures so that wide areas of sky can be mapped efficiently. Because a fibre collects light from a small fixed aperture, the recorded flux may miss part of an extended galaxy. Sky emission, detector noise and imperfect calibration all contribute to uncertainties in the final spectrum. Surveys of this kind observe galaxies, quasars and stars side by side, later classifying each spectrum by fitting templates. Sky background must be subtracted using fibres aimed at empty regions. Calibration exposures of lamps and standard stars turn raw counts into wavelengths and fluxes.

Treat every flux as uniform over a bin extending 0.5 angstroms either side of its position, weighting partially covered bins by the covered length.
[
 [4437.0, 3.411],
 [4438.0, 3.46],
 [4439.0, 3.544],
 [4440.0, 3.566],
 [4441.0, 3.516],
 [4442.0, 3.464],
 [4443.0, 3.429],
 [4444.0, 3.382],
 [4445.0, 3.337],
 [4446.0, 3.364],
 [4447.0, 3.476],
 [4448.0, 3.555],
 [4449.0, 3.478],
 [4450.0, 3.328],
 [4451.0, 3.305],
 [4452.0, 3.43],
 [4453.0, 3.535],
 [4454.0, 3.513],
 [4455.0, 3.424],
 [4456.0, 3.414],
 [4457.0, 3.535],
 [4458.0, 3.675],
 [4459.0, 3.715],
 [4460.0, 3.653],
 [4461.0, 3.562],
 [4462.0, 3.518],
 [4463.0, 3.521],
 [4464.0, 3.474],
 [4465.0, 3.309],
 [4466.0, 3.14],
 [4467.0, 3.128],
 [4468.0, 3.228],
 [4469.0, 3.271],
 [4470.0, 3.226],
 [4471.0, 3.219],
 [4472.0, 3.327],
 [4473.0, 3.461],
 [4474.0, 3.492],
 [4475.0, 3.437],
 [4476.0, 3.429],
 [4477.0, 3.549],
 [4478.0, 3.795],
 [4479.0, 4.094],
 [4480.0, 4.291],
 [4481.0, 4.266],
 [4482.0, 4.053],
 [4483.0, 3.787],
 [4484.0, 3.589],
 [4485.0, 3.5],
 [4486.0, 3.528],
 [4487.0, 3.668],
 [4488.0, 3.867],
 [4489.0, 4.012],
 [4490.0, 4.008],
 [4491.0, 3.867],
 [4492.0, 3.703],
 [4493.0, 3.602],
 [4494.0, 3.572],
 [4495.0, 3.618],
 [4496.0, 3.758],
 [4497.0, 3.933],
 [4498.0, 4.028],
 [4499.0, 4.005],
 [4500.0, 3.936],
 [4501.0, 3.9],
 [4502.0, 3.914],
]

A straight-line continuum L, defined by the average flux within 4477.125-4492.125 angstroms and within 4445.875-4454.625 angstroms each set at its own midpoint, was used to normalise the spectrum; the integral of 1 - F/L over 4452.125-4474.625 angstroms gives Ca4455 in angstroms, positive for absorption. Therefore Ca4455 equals 1.11 angstroms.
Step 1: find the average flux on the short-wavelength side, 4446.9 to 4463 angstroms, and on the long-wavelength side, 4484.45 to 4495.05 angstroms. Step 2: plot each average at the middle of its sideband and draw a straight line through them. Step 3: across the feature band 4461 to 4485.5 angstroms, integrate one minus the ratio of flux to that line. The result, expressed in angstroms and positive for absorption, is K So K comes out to 0.5 angstroms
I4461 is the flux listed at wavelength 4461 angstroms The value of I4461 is 3.562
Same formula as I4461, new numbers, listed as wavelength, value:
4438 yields 3.46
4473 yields 3.461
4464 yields 3.474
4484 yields 3.589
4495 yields 3.618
